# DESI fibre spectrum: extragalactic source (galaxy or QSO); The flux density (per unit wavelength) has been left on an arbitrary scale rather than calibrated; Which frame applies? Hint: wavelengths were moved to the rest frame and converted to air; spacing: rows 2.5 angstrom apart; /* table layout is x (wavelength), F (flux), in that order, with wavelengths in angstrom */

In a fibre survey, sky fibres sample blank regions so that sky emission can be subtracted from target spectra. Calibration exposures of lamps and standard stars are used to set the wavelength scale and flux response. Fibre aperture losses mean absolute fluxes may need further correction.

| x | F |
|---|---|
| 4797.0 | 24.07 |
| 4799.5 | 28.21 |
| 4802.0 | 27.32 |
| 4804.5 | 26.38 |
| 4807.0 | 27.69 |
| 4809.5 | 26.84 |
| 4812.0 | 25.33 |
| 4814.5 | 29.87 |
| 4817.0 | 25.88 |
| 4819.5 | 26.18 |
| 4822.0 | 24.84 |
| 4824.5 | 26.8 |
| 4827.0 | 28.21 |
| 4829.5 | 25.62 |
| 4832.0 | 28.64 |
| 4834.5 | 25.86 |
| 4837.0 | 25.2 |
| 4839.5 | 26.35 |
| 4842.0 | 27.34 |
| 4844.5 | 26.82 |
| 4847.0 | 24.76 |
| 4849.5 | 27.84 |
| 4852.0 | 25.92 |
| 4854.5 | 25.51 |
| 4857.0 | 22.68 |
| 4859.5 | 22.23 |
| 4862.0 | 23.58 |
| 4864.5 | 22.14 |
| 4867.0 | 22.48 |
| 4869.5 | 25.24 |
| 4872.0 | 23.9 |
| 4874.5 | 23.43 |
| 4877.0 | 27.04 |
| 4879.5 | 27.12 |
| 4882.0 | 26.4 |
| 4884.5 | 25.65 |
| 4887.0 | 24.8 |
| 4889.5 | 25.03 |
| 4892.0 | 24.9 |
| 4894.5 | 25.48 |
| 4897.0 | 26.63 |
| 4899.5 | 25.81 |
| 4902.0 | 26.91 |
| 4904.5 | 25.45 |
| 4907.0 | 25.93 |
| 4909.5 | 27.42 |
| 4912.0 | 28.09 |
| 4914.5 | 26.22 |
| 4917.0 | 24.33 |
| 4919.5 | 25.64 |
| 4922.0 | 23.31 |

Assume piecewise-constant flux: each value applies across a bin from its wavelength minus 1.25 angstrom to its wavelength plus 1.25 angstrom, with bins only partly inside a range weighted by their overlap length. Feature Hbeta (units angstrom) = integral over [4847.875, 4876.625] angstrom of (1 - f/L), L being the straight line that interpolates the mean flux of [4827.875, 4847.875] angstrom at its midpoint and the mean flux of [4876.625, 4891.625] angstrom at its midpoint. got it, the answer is 2.13 angstrom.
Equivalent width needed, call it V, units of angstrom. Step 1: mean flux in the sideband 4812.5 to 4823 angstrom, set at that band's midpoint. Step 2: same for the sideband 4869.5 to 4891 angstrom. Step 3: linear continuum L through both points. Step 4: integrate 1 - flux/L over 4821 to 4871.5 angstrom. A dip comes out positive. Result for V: 1.4 angstrom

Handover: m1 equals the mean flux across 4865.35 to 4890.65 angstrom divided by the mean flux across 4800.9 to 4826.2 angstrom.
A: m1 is 0.94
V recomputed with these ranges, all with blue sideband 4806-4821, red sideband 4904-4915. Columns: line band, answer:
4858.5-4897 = 3.0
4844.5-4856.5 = 0.4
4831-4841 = 0.1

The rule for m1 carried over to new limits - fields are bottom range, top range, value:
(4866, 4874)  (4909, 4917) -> 1.12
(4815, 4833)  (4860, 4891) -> 0.92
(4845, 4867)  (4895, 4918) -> 1.08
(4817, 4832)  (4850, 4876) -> 0.90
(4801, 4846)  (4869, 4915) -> 0.97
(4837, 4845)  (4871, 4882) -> 0.96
